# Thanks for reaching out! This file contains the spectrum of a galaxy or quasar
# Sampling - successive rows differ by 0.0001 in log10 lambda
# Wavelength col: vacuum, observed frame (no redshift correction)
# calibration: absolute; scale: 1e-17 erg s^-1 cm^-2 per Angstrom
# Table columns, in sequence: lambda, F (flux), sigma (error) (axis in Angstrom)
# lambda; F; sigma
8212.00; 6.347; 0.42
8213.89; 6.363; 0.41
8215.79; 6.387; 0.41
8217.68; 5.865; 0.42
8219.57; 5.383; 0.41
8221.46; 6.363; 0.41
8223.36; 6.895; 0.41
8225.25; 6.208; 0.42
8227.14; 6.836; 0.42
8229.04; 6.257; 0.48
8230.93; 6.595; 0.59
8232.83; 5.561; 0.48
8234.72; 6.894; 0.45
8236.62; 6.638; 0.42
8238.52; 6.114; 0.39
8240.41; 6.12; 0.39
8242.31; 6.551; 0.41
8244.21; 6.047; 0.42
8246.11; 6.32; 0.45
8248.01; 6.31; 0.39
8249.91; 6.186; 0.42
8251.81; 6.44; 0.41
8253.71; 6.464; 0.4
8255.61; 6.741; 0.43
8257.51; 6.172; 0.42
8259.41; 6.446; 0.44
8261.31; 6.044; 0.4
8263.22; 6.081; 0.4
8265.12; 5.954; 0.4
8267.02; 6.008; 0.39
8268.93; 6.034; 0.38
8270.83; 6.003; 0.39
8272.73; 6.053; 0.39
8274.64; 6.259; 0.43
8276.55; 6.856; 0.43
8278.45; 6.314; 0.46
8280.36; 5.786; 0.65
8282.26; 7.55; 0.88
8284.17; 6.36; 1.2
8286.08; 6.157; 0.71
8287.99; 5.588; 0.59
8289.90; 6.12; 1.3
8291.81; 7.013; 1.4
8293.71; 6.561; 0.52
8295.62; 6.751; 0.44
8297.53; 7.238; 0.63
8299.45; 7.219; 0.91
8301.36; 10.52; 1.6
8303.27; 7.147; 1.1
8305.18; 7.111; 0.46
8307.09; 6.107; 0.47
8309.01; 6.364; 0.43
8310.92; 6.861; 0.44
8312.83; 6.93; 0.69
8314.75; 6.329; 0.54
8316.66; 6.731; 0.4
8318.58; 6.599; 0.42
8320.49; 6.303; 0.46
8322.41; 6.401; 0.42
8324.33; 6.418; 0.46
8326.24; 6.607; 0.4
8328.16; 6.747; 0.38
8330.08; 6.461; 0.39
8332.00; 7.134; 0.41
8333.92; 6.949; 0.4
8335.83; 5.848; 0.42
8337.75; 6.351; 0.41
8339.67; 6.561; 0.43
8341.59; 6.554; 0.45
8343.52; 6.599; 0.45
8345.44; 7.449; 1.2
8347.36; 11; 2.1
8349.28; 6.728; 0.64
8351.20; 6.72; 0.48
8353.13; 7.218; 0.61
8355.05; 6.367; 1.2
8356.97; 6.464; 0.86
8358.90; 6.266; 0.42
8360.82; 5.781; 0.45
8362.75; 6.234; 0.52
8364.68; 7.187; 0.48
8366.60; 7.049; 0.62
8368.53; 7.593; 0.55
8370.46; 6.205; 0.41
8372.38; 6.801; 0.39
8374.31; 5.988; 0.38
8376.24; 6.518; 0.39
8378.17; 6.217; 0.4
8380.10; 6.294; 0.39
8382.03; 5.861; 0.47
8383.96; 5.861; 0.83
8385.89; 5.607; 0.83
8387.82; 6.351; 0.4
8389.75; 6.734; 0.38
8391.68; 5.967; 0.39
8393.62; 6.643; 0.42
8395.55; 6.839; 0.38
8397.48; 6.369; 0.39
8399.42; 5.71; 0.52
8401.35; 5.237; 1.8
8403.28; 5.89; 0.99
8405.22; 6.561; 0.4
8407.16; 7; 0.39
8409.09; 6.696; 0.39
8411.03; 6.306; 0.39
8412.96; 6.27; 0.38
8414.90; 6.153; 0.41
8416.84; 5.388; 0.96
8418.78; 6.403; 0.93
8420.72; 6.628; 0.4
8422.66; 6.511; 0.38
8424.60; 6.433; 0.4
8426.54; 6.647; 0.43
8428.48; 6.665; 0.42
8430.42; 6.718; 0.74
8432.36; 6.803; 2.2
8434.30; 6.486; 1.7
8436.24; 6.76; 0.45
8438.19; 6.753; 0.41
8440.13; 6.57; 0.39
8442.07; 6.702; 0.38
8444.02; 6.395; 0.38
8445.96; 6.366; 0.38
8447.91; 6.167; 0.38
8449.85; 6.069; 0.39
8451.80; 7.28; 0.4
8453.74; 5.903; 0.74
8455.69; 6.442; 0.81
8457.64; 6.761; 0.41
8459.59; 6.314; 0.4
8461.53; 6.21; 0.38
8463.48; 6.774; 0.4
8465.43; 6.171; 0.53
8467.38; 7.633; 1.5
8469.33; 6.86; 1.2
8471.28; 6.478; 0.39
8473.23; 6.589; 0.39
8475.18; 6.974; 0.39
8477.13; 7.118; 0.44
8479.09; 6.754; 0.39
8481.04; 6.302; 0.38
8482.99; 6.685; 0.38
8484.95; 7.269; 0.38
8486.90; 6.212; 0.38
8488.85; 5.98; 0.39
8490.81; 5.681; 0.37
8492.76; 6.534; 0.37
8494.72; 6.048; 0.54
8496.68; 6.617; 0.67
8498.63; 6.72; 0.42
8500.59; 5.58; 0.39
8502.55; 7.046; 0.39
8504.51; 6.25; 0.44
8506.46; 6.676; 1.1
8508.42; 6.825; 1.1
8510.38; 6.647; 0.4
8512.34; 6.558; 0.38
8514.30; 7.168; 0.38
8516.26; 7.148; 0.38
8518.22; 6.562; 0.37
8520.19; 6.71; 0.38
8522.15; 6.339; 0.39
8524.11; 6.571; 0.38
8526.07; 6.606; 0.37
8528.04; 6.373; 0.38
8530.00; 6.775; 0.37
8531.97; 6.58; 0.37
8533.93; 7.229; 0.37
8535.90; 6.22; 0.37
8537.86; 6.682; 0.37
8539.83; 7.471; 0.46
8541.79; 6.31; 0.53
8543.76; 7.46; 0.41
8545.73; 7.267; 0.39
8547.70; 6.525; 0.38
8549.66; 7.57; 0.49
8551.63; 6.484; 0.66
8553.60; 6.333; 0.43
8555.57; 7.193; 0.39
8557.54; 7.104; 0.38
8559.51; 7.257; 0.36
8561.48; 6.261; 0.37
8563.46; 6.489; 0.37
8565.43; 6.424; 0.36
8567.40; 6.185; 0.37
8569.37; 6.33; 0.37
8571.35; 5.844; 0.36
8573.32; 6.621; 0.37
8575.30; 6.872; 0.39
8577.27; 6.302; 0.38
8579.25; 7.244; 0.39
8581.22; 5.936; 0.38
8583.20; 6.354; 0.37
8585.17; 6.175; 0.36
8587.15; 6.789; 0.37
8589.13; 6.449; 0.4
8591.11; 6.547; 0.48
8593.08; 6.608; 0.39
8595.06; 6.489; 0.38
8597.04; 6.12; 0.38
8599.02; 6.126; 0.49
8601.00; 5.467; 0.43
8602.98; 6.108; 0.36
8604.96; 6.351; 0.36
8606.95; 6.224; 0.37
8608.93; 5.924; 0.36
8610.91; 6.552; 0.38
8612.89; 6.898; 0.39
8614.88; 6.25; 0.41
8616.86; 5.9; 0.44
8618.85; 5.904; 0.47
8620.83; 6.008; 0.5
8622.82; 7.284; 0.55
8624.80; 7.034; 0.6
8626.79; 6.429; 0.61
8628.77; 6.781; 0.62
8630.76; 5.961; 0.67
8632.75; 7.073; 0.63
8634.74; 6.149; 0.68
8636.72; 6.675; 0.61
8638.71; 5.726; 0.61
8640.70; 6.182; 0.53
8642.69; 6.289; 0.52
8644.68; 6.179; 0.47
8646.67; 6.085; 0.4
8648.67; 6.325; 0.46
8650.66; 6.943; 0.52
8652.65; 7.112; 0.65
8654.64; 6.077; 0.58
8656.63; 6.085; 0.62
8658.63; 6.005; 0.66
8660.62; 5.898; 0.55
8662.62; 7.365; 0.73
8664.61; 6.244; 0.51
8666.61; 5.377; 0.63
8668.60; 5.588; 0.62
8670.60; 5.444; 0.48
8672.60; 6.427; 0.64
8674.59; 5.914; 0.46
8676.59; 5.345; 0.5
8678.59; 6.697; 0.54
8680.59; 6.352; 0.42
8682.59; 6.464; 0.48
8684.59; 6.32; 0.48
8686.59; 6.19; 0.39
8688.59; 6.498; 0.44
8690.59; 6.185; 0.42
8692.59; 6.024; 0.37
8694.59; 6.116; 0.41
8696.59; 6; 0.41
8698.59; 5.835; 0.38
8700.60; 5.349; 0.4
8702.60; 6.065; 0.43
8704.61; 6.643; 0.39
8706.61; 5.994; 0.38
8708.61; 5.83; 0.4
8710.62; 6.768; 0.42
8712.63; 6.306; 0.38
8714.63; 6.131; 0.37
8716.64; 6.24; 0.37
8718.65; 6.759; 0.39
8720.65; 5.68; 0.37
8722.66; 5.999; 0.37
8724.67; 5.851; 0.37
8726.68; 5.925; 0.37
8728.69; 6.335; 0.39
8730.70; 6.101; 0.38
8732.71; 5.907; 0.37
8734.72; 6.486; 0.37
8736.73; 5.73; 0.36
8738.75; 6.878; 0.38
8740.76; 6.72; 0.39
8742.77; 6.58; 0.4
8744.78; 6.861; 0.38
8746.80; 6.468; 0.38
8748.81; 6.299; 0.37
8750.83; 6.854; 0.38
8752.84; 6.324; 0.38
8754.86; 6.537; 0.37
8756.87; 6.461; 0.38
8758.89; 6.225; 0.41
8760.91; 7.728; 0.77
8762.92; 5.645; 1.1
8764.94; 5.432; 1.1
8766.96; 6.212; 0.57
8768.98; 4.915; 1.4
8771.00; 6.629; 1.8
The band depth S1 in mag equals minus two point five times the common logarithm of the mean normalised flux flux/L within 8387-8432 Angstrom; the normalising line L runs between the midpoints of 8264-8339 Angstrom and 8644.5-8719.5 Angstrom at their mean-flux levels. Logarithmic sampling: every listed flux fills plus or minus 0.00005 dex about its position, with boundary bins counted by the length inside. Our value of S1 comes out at 0.02 mag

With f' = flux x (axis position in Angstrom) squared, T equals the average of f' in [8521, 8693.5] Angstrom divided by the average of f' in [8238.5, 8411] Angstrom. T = 1.0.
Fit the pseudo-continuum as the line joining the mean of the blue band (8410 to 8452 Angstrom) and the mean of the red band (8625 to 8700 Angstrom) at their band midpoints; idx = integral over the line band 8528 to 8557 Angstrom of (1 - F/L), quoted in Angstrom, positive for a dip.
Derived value -2.3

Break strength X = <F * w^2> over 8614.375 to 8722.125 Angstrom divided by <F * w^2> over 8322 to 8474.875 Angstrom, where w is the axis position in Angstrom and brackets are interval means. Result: 1.01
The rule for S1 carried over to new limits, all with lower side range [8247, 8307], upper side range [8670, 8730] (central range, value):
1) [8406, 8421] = 0.01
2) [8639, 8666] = -0.03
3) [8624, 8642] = -0.04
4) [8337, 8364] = -0.06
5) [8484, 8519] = -0.03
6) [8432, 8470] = -0.03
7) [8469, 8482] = -0.06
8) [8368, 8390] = 0.03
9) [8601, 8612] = 0.01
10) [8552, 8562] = -0.09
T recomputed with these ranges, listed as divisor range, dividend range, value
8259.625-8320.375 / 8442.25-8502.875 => 1.03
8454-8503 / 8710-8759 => 1.03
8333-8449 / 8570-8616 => 1.02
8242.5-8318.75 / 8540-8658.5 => 1.07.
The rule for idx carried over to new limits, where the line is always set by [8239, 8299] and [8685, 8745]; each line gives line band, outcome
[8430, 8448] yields -0.9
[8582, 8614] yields -0.5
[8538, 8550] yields -1.5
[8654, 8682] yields 0.7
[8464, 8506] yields -1.9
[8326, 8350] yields -2.6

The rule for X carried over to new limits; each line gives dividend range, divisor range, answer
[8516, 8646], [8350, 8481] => 1.05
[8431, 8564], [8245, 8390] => 1.05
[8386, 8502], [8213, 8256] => 1.07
